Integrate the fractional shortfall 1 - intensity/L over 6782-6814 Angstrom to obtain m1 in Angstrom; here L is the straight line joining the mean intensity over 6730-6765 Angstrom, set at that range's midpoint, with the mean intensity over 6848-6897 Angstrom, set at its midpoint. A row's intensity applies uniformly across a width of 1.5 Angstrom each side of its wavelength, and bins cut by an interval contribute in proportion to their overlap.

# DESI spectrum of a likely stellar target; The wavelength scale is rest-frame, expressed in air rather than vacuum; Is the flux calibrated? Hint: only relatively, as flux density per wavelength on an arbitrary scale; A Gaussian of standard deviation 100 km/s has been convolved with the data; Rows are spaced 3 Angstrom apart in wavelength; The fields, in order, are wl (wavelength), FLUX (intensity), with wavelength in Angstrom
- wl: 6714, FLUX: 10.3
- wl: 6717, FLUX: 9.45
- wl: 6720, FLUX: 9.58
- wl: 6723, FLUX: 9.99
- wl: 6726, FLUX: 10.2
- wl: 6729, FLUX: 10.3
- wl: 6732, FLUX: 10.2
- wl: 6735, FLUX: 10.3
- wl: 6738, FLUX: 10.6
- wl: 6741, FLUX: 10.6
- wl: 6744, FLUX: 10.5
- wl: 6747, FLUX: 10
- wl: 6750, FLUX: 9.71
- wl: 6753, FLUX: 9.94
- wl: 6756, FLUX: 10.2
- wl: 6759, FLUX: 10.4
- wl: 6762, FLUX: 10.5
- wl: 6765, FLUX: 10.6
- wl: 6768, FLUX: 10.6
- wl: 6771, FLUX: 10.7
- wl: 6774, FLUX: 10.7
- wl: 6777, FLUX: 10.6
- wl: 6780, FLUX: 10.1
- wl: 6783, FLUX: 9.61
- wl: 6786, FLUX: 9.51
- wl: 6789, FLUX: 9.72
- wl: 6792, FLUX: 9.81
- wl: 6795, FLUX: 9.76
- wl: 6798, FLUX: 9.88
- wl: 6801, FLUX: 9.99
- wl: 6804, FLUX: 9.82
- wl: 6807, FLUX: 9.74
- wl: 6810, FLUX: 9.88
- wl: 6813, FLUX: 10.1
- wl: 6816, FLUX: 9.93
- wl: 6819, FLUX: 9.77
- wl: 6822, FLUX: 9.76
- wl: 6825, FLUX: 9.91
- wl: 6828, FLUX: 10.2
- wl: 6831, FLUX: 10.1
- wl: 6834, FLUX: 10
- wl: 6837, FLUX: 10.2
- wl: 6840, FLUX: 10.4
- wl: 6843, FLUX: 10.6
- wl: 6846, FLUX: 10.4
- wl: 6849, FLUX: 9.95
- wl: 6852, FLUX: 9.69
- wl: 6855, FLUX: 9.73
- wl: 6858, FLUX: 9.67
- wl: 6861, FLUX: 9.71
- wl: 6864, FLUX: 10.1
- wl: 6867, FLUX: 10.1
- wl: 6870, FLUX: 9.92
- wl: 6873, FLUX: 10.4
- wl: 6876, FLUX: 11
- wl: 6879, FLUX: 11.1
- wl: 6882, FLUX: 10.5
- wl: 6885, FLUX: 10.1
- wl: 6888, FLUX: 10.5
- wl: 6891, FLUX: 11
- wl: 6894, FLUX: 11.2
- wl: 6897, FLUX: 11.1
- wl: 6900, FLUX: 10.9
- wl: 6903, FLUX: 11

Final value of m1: 1.55 Angstrom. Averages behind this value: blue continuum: 10.3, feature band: 9.8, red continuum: 10.3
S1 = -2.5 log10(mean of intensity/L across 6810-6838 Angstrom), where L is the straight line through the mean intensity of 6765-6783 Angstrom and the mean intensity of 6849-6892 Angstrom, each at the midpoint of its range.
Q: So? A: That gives 0.04 mag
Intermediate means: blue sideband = 10.5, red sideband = 10.2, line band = 9.99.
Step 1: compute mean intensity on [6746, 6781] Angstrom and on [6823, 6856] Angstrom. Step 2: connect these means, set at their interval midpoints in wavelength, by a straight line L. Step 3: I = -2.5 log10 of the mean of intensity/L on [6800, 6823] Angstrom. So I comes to 0.03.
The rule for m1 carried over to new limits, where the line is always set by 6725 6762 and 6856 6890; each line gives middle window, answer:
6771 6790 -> 0.3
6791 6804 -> 0.5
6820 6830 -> 0.3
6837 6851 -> 0.0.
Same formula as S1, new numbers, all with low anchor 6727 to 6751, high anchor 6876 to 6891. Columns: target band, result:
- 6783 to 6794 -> 0.08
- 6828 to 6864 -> 0.05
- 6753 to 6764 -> 0.00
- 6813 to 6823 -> 0.07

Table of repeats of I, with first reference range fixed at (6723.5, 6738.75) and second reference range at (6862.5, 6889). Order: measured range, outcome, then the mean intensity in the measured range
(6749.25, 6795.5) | 0.02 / 10.2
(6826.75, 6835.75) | 0.03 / 10.1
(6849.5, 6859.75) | 0.07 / 9.72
